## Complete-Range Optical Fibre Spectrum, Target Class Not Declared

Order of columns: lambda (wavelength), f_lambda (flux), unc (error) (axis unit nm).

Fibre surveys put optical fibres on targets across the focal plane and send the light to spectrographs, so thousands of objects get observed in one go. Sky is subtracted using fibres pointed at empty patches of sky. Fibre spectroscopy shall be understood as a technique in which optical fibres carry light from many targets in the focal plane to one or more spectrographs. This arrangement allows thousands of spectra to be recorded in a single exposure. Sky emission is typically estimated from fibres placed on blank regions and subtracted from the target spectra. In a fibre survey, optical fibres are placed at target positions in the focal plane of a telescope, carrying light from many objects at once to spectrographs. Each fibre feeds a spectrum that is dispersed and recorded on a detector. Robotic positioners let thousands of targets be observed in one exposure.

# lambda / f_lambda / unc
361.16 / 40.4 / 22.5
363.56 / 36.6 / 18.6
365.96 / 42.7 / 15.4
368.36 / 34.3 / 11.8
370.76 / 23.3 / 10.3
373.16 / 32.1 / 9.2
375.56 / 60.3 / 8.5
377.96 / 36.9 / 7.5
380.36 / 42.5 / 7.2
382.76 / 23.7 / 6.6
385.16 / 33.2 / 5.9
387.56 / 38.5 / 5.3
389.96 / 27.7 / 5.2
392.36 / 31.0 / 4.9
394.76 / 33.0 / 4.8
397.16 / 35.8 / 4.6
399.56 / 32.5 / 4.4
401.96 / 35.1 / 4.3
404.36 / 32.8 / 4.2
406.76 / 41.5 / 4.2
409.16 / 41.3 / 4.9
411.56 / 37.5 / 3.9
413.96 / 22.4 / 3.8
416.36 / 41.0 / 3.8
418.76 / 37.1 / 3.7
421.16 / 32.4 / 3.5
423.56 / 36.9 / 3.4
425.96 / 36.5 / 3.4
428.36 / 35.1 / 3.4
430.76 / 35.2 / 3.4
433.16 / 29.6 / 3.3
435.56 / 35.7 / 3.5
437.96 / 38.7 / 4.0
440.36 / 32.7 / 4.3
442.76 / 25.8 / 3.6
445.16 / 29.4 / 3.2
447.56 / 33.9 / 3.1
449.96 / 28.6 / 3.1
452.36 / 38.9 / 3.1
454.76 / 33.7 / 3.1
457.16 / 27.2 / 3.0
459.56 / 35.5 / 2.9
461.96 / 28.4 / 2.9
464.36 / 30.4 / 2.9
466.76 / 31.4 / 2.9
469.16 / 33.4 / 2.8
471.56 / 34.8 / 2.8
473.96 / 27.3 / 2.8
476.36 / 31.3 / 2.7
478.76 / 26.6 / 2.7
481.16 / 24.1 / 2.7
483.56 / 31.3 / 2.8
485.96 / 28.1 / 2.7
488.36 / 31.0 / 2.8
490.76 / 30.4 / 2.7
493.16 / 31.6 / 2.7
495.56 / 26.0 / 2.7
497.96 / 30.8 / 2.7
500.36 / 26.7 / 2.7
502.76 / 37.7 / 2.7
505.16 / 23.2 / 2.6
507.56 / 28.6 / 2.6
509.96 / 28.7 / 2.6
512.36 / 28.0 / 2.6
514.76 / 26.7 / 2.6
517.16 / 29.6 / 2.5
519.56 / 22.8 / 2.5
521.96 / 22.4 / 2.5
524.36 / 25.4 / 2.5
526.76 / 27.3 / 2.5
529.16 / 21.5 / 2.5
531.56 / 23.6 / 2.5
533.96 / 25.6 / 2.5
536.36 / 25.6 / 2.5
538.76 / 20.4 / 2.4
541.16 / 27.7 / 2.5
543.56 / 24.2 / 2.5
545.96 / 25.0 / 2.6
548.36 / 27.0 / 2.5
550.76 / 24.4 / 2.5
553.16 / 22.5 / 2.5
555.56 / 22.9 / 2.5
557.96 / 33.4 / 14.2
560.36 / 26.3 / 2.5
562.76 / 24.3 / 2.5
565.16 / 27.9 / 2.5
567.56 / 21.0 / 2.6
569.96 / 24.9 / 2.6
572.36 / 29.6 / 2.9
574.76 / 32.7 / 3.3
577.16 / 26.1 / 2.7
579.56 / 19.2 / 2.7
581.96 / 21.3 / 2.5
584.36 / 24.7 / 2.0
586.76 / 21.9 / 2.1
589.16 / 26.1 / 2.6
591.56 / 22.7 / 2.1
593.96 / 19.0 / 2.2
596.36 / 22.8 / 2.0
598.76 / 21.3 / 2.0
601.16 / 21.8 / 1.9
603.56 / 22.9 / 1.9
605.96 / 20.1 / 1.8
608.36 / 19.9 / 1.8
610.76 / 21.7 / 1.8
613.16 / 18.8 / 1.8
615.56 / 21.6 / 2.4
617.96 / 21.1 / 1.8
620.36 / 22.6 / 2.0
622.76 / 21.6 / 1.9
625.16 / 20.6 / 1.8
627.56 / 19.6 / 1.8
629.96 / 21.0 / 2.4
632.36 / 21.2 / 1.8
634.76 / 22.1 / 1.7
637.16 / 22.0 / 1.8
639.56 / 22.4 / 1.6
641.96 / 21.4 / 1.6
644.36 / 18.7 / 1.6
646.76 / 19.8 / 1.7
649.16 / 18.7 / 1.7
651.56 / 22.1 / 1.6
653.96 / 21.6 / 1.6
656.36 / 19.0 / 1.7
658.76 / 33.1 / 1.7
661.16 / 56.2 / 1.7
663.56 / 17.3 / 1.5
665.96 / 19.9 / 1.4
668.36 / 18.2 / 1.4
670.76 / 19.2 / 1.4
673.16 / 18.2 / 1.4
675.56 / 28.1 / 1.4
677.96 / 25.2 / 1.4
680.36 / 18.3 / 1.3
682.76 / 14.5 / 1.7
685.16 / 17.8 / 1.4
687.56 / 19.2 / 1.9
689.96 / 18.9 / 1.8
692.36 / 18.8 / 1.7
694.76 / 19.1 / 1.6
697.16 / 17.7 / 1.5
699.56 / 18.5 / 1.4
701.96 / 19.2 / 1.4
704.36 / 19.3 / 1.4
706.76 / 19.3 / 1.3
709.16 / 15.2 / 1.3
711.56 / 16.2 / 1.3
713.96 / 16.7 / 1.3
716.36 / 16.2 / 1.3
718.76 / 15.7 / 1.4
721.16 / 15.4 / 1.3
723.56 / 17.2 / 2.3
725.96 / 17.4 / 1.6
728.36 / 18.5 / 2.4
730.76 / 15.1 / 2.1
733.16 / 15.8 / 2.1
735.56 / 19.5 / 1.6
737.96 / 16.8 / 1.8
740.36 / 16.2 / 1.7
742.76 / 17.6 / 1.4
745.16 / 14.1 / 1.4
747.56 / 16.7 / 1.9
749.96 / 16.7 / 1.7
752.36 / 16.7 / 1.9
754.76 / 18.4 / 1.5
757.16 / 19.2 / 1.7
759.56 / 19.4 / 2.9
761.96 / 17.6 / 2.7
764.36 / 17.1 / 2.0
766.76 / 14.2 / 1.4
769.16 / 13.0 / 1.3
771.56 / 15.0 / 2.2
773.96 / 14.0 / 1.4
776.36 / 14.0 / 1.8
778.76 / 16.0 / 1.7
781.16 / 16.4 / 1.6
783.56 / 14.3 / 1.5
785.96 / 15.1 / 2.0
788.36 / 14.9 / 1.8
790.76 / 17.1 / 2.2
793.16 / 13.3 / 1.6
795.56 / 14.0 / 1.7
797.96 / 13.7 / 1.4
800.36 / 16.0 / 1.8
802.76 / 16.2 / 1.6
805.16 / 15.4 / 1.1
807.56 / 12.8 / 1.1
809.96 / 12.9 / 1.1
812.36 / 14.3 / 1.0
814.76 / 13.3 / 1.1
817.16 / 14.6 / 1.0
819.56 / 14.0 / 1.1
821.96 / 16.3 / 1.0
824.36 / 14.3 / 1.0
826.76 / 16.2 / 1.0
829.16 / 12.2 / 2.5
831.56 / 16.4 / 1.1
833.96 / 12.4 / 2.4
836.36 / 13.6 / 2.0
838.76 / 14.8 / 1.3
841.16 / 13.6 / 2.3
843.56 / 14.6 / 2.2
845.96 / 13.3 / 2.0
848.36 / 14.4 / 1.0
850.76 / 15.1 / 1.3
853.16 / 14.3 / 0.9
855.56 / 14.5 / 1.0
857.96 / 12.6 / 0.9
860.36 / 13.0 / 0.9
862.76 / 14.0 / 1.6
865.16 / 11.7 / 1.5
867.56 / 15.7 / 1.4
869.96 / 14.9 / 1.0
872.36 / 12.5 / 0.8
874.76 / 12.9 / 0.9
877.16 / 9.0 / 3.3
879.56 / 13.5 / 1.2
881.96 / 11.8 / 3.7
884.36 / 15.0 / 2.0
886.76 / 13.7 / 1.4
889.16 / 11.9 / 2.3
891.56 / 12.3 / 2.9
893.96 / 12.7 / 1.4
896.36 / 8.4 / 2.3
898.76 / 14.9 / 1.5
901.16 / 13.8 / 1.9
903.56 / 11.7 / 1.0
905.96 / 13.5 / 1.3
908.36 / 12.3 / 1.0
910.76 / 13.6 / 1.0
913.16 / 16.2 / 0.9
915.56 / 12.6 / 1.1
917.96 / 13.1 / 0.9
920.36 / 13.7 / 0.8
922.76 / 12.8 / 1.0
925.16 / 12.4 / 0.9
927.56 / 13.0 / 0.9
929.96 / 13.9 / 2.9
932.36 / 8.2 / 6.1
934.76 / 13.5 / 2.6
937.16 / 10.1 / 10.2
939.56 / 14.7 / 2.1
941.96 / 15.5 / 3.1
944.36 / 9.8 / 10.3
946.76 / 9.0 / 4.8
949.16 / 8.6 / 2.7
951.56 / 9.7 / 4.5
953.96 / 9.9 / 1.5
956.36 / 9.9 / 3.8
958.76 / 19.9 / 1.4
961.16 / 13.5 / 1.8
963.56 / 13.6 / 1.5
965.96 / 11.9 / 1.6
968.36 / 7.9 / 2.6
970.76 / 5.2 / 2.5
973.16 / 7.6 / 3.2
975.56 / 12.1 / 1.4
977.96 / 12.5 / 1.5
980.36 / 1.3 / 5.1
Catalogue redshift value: 0.005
